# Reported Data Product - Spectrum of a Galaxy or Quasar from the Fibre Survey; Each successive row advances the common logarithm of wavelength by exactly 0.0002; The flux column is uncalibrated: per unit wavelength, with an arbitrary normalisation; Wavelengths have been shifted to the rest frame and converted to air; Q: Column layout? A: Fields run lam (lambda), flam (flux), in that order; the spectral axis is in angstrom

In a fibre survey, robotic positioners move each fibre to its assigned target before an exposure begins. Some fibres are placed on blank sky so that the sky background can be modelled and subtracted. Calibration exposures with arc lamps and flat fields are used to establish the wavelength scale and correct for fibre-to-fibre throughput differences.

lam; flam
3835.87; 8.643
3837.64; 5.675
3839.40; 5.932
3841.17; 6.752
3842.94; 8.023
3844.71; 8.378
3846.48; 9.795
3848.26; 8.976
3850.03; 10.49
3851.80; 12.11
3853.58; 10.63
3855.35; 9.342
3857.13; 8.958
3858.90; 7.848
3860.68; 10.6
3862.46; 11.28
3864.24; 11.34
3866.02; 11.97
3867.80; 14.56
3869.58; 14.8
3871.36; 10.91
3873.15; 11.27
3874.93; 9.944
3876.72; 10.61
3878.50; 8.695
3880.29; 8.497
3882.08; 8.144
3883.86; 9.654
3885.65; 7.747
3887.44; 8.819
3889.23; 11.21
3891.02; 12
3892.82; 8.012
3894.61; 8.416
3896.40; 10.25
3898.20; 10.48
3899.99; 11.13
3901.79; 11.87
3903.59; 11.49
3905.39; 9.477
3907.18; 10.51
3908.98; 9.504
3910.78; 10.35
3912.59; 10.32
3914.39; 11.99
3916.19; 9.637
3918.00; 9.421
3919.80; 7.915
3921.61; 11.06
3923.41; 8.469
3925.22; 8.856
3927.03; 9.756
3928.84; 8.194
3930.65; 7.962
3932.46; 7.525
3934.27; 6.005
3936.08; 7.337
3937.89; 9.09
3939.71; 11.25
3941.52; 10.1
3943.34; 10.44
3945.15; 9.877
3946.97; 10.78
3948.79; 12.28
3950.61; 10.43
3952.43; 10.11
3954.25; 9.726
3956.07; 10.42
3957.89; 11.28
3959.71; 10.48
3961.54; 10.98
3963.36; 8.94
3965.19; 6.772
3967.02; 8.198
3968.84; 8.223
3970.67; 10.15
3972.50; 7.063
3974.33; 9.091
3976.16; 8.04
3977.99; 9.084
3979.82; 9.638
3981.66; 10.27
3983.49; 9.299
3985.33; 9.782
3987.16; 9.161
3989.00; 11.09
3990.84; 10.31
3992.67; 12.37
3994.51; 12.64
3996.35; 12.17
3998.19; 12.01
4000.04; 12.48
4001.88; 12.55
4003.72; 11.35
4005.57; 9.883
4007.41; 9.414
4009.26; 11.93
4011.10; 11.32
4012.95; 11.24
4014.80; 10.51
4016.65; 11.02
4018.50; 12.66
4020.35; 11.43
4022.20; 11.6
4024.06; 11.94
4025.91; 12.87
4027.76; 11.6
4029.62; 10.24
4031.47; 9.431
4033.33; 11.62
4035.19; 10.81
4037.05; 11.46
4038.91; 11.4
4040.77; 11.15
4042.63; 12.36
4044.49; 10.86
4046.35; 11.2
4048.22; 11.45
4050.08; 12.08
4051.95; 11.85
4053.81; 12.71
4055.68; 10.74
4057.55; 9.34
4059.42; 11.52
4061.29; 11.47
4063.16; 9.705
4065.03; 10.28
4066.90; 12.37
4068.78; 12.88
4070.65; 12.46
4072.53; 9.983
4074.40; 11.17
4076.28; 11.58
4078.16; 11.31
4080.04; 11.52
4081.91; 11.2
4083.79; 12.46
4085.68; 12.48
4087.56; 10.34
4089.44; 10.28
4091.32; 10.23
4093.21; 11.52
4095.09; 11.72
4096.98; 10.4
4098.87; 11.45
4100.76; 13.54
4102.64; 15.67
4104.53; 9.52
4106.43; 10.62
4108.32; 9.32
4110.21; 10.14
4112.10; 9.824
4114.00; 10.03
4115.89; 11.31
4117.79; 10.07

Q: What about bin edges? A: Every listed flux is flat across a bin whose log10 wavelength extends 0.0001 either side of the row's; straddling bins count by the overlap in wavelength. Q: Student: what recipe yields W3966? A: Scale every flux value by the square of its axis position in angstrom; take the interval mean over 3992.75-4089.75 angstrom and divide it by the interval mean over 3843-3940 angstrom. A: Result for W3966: 1.2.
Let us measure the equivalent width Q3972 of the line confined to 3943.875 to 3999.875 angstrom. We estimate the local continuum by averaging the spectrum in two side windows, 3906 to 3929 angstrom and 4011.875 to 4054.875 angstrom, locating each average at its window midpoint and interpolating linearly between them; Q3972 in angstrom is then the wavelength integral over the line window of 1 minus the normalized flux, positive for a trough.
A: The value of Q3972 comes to 2.6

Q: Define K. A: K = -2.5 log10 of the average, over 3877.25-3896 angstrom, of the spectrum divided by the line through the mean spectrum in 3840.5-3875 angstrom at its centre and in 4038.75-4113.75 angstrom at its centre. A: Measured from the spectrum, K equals 0.15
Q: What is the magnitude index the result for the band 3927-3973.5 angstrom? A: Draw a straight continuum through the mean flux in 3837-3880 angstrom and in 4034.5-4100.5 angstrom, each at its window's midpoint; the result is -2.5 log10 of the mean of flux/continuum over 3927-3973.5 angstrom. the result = 0.13 mag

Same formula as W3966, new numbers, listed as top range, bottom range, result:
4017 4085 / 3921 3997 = 1.24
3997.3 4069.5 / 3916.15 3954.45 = 1.27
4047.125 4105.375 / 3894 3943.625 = 1.29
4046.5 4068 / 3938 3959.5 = 1.12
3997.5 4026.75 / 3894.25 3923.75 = 1.19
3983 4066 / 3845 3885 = 1.17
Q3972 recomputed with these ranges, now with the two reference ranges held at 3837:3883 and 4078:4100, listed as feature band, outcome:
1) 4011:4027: -1.2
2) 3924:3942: 3.0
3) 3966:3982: 2.7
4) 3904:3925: 0.6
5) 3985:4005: -1.5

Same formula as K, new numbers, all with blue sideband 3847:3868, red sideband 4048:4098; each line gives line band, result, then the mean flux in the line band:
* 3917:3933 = 0.22 mag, 8.83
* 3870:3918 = 0.06 mag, 10.1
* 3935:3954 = 0.08 mag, 10.1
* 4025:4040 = 0.00 mag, 11.2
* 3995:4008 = -0.04 mag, 11.5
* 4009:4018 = -0.01 mag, 11.2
